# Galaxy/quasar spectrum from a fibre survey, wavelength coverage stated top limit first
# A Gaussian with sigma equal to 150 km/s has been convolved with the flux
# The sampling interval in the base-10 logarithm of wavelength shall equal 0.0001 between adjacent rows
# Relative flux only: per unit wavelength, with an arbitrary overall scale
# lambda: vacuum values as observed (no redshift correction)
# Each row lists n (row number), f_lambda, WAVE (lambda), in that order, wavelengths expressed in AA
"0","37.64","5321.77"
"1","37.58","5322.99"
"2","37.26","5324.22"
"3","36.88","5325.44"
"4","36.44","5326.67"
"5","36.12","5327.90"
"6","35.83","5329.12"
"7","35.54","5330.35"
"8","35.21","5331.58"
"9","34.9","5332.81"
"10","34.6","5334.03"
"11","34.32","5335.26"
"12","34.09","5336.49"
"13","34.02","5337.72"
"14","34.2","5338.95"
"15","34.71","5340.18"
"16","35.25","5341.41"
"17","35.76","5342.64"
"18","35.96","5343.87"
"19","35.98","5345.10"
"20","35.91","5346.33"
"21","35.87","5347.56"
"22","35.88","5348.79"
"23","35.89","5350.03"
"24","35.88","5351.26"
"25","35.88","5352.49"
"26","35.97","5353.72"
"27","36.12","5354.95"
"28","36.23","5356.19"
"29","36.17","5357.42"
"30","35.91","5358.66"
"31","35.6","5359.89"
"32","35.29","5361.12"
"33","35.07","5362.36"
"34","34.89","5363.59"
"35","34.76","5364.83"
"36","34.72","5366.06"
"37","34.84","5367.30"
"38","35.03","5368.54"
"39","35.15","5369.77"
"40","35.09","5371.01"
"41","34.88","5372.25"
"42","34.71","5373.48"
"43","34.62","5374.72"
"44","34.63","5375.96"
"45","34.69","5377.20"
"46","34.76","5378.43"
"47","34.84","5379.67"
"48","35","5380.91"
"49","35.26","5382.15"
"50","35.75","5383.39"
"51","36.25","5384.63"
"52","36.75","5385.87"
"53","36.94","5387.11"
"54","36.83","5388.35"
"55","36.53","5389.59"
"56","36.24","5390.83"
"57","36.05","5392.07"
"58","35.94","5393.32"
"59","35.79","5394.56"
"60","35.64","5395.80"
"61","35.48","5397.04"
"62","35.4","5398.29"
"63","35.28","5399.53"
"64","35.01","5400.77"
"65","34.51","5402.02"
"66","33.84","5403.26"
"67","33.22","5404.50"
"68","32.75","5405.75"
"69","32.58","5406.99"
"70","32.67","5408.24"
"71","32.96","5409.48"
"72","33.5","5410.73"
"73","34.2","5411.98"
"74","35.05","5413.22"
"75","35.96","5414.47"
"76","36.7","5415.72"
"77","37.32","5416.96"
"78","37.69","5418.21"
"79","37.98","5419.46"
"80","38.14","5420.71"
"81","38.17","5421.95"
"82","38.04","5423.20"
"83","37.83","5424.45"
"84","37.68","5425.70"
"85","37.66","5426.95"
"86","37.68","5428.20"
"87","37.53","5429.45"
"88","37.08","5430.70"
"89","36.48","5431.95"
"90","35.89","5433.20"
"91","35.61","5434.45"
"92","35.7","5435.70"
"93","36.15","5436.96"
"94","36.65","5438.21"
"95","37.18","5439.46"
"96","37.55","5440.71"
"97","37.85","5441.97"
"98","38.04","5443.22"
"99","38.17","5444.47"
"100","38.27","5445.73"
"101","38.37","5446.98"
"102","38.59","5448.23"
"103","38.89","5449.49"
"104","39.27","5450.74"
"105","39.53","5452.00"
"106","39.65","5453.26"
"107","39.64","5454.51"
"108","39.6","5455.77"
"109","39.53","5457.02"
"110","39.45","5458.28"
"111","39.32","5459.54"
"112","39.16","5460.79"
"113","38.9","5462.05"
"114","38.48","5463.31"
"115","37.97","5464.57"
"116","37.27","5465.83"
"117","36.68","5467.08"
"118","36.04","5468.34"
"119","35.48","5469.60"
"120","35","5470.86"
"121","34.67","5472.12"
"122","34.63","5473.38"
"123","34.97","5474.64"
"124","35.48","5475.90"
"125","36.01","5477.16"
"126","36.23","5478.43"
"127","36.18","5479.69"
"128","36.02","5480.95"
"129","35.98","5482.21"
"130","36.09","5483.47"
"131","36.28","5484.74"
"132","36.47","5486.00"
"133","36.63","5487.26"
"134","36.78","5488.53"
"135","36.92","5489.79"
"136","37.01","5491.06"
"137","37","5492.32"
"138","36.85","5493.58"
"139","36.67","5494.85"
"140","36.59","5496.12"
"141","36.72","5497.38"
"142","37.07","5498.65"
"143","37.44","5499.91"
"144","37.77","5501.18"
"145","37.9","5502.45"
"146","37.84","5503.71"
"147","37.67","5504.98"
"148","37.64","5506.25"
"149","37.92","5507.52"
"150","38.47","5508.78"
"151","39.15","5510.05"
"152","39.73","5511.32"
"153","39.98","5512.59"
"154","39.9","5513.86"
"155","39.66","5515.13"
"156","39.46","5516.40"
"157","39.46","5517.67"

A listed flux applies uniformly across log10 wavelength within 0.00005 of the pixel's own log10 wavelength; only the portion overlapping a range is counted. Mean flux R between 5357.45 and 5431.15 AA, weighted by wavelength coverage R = 35.6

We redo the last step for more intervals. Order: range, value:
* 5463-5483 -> 36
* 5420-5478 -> 37.5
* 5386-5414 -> 34.9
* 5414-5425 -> 37.6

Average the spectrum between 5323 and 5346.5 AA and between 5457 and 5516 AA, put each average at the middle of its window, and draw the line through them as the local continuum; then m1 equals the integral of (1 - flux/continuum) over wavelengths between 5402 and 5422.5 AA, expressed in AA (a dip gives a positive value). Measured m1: 0.70 AA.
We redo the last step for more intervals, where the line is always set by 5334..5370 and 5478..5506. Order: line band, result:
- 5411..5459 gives -1.8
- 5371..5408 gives 0.6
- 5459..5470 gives -0.4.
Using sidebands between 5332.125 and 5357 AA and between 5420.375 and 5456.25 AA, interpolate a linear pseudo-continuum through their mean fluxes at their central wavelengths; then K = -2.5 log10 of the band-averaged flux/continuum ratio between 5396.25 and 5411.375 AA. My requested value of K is 0.09 mag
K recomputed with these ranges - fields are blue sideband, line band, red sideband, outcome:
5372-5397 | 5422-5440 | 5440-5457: 0.03 mag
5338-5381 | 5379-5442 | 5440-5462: 0.04 mag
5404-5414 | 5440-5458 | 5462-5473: -0.09 mag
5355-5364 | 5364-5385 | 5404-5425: 0.02 mag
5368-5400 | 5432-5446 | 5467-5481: -0.04 mag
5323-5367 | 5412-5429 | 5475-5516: -0.02 mag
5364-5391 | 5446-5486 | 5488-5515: -0.01 mag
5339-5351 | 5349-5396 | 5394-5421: -0.01 mag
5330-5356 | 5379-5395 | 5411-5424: 0.01 mag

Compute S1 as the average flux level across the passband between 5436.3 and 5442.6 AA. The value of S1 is 37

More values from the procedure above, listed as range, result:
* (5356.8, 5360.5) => 35.9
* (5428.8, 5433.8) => 36.8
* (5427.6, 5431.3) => 37.4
